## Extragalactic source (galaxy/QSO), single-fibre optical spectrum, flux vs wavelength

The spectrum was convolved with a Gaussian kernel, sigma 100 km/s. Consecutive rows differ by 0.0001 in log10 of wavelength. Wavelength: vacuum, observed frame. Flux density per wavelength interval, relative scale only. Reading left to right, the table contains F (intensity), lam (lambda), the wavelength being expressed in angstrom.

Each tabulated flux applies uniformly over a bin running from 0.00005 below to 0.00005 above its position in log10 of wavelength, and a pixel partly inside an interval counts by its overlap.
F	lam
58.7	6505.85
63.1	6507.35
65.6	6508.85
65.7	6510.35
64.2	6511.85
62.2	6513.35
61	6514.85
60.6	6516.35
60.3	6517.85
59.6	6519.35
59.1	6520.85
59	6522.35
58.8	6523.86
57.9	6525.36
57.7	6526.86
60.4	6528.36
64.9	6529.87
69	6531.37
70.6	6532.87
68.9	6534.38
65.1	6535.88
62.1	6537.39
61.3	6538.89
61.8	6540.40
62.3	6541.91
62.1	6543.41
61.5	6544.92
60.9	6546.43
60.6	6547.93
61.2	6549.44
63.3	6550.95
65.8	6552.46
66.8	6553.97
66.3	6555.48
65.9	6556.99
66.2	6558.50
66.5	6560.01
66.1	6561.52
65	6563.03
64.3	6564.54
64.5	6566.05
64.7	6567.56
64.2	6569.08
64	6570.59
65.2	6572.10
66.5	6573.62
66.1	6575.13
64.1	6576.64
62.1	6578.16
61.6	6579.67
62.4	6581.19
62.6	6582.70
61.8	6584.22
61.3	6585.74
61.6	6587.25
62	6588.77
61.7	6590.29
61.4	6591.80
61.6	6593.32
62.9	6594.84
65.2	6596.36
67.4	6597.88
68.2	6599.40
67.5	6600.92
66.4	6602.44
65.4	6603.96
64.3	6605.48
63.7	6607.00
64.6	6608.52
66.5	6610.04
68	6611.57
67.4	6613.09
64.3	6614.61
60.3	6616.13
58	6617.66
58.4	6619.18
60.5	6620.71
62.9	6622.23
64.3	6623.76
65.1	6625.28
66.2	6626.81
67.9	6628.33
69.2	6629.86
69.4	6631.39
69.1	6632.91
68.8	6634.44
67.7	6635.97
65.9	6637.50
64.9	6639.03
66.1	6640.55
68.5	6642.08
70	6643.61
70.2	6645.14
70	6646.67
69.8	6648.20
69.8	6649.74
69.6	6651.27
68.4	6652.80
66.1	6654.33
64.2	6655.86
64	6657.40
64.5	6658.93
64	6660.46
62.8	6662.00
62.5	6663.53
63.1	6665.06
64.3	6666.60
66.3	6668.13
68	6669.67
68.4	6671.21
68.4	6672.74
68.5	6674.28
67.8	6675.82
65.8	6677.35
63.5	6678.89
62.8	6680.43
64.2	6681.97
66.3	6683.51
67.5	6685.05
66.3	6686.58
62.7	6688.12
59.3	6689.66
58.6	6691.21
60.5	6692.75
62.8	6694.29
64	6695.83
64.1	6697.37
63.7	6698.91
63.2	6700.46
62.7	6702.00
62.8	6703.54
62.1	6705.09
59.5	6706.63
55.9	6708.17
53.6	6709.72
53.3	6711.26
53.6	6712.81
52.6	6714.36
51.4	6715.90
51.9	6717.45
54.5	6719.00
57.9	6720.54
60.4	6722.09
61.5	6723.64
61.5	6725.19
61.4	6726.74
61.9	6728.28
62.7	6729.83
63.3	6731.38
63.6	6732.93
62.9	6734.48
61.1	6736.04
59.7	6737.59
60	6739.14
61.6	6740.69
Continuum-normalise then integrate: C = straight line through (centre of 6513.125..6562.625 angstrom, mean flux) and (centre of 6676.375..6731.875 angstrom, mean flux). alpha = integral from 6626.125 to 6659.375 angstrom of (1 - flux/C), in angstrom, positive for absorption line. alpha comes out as -3.4 angstrom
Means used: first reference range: 62.9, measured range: 67.8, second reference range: 60.6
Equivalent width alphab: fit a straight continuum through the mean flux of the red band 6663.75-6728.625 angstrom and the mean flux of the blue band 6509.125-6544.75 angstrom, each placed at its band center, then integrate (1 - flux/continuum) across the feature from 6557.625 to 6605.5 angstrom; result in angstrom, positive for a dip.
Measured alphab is -1.6 angstrom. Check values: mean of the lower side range 62.4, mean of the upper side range 61.6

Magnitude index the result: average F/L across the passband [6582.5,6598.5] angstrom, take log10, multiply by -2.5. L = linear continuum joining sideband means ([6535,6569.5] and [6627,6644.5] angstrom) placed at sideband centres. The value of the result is 0.05 mag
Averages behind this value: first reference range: 63.9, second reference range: 67.9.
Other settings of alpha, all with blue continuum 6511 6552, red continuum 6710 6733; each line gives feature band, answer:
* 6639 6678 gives -5.0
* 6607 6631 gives -1.7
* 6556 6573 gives -1.0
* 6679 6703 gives -1.9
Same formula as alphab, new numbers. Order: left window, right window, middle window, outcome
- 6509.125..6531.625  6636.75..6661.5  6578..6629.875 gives 1.06 angstrom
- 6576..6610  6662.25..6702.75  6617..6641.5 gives -0.52 angstrom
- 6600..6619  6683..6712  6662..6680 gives -0.99 angstrom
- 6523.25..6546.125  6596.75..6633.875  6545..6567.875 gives -0.32 angstrom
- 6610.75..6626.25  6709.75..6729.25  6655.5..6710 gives -4.27 angstrom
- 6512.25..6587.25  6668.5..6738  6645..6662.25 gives -1.36 angstrom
